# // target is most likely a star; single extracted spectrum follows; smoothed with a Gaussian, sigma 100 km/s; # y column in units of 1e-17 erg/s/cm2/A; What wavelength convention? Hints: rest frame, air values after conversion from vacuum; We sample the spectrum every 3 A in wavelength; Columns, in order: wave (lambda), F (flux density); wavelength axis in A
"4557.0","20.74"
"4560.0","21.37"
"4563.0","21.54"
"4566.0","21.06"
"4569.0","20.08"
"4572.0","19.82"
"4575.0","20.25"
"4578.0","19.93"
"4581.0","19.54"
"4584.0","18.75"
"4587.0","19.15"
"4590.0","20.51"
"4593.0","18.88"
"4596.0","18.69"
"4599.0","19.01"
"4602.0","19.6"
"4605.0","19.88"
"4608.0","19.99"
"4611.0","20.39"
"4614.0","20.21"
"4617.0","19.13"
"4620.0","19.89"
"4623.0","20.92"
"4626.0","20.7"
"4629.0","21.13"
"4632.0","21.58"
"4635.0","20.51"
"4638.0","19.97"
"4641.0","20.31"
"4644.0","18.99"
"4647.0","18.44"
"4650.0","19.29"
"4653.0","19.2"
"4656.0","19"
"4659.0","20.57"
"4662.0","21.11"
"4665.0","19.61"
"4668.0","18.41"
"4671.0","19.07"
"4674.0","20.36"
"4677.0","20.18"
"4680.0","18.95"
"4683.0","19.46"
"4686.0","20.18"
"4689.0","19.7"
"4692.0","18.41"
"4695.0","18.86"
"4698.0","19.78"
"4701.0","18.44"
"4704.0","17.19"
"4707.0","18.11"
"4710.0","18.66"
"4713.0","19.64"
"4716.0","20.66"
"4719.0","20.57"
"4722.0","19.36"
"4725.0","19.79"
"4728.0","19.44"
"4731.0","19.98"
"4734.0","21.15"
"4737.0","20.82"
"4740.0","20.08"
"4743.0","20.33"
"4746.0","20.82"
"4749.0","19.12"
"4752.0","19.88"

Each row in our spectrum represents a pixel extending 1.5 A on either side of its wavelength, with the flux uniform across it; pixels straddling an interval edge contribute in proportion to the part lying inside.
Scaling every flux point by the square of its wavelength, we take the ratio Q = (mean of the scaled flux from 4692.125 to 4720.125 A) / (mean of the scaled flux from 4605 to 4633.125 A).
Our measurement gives 0.97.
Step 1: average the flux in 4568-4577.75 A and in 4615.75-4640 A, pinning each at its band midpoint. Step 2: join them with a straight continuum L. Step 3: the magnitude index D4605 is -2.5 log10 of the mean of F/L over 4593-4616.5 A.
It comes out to 0.04 mag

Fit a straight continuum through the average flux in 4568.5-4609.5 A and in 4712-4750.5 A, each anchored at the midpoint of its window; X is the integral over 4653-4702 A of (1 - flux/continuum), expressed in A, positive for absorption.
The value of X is 1.0 A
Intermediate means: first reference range 19.6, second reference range 20.1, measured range 19.5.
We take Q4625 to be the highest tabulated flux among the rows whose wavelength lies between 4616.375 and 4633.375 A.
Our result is 21.58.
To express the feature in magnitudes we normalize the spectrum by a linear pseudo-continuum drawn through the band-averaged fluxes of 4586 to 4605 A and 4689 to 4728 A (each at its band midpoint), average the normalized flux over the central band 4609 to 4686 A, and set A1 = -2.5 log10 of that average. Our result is -0.04 mag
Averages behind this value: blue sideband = 19.4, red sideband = 19.2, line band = 19.9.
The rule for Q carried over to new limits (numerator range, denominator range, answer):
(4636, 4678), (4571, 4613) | 1.03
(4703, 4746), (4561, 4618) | 1.06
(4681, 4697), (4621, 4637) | 0.95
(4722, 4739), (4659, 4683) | 1.05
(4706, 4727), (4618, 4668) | 1.01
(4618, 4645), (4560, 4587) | 1.04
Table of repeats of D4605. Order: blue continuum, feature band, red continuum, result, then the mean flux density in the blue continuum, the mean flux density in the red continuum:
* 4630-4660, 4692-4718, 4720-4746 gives 0.063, 19.8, 20.2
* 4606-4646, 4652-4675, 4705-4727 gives 0.015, 20.3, 19.5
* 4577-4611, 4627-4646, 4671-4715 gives -0.056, 19.5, 19.2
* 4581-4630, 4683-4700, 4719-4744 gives 0.036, 19.8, 20.1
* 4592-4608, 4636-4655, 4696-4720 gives -0.010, 19.3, 19.1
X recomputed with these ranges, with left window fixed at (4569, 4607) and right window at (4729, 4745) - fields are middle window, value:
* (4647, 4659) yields 0.4 A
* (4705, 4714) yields 0.7 A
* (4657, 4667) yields -0.1 A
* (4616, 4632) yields -0.6 A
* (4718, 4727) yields 0.2 A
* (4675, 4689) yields 0.3 A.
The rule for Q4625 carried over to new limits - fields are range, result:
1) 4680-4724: 20.66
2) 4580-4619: 20.51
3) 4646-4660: 20.57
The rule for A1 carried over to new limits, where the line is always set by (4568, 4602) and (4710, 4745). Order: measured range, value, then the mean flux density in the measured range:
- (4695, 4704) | 0.070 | 18.7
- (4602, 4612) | -0.022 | 20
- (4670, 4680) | 0.006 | 19.8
